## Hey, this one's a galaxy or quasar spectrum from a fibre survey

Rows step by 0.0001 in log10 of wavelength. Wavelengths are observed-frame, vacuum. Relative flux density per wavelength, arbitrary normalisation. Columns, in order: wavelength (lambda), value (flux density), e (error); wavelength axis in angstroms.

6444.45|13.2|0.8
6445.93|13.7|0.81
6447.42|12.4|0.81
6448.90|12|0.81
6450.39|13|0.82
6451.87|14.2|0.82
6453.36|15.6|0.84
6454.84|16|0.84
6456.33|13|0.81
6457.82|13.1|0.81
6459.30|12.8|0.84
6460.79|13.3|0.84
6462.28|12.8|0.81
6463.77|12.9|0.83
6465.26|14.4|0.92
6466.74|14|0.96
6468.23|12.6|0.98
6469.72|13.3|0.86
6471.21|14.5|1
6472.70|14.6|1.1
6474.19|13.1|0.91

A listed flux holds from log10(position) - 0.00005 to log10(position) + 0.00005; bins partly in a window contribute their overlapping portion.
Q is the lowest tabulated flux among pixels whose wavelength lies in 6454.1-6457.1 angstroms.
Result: 13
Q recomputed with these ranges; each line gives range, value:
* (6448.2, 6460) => 12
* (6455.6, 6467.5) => 12.8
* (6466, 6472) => 12.6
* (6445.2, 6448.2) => 12.4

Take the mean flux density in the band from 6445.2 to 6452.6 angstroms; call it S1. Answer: 13.1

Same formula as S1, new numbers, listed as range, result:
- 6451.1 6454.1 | 14.9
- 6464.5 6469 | 13.7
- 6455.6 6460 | 13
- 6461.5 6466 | 13.4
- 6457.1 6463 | 13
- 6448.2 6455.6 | 14.2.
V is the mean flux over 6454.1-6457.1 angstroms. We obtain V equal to 14.5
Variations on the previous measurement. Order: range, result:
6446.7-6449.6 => 12.2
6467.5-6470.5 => 13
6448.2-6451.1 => 12.5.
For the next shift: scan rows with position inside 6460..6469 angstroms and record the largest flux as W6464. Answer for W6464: 14.4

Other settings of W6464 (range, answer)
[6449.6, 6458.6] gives 16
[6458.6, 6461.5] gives 13.3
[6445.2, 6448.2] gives 13.7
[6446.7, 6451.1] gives 13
